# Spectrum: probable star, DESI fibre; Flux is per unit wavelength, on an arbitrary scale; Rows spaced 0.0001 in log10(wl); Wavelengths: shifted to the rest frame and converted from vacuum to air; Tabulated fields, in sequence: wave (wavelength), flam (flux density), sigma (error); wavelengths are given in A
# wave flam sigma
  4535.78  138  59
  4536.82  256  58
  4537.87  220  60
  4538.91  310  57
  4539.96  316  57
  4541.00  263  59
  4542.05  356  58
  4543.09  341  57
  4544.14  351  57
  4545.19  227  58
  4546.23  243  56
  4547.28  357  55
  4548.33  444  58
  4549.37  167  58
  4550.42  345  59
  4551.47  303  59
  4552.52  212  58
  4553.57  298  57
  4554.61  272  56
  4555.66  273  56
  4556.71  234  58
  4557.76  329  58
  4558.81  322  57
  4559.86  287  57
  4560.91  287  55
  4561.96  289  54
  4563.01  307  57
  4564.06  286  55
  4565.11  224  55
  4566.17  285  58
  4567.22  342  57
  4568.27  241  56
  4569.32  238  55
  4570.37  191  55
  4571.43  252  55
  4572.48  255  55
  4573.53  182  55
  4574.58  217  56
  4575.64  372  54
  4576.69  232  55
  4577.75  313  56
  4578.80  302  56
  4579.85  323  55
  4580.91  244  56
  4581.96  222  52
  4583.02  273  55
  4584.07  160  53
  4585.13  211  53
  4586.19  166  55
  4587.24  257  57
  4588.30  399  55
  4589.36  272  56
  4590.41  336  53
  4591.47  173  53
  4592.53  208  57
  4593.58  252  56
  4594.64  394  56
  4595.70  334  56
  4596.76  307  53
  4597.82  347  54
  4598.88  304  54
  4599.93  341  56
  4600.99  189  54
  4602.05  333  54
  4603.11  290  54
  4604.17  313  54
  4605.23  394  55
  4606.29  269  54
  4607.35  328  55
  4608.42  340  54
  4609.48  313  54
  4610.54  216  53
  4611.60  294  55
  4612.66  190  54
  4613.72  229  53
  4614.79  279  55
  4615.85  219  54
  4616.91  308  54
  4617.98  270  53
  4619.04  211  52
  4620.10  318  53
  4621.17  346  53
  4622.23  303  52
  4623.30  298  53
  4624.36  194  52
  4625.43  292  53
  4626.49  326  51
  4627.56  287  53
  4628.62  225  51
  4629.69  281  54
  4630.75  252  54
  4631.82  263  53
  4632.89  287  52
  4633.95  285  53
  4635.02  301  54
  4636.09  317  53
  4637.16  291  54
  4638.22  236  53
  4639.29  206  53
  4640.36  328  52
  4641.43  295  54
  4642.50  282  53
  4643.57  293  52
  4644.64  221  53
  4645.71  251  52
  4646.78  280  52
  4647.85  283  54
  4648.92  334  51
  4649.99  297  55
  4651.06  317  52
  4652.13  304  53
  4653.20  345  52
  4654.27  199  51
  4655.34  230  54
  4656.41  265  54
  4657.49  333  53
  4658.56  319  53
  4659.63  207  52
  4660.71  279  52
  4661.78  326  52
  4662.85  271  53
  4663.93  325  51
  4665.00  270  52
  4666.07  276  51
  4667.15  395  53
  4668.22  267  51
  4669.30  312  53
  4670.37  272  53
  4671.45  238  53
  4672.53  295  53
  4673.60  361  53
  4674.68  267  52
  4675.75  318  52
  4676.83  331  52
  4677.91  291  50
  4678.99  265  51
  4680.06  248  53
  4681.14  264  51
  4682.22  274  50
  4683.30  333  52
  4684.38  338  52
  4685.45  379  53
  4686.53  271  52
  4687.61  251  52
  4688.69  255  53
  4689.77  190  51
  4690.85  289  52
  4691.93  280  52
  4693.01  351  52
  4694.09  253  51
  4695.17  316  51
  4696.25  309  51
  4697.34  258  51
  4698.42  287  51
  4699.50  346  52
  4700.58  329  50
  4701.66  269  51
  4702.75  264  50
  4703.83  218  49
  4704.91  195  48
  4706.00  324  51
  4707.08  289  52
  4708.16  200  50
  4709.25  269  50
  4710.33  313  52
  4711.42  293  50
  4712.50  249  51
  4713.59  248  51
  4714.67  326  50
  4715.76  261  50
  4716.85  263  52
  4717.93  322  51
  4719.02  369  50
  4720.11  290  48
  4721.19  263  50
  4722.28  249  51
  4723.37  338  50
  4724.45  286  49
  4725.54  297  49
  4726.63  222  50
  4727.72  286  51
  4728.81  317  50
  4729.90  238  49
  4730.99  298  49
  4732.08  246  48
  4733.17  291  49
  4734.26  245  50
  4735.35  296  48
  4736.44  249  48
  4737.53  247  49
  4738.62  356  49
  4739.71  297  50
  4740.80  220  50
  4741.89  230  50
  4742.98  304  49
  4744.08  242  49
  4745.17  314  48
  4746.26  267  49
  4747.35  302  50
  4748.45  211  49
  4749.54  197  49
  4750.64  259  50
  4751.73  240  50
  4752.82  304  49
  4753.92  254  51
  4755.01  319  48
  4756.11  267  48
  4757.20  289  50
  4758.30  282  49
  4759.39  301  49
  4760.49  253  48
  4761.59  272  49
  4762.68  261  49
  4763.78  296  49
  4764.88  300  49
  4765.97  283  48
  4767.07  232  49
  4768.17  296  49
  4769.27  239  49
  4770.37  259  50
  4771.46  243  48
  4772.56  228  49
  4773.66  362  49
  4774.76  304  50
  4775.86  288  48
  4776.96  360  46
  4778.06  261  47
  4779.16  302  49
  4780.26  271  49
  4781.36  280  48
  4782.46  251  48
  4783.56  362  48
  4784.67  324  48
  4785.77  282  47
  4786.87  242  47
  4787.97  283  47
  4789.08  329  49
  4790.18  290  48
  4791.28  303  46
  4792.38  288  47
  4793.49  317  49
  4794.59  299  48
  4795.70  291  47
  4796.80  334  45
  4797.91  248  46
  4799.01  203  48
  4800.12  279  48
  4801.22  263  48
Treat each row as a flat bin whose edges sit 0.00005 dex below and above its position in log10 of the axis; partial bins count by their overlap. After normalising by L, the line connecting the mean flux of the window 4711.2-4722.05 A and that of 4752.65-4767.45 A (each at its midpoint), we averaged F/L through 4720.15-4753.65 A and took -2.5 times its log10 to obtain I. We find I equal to 0.05 mag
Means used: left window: 287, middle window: 271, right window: 279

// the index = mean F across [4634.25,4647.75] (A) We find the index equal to 275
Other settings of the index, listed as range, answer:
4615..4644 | 278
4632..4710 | 285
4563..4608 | 276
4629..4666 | 281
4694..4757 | 276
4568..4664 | 277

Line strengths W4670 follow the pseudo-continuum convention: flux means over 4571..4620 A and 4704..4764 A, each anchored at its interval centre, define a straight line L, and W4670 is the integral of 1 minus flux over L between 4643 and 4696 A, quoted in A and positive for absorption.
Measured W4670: -2.7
